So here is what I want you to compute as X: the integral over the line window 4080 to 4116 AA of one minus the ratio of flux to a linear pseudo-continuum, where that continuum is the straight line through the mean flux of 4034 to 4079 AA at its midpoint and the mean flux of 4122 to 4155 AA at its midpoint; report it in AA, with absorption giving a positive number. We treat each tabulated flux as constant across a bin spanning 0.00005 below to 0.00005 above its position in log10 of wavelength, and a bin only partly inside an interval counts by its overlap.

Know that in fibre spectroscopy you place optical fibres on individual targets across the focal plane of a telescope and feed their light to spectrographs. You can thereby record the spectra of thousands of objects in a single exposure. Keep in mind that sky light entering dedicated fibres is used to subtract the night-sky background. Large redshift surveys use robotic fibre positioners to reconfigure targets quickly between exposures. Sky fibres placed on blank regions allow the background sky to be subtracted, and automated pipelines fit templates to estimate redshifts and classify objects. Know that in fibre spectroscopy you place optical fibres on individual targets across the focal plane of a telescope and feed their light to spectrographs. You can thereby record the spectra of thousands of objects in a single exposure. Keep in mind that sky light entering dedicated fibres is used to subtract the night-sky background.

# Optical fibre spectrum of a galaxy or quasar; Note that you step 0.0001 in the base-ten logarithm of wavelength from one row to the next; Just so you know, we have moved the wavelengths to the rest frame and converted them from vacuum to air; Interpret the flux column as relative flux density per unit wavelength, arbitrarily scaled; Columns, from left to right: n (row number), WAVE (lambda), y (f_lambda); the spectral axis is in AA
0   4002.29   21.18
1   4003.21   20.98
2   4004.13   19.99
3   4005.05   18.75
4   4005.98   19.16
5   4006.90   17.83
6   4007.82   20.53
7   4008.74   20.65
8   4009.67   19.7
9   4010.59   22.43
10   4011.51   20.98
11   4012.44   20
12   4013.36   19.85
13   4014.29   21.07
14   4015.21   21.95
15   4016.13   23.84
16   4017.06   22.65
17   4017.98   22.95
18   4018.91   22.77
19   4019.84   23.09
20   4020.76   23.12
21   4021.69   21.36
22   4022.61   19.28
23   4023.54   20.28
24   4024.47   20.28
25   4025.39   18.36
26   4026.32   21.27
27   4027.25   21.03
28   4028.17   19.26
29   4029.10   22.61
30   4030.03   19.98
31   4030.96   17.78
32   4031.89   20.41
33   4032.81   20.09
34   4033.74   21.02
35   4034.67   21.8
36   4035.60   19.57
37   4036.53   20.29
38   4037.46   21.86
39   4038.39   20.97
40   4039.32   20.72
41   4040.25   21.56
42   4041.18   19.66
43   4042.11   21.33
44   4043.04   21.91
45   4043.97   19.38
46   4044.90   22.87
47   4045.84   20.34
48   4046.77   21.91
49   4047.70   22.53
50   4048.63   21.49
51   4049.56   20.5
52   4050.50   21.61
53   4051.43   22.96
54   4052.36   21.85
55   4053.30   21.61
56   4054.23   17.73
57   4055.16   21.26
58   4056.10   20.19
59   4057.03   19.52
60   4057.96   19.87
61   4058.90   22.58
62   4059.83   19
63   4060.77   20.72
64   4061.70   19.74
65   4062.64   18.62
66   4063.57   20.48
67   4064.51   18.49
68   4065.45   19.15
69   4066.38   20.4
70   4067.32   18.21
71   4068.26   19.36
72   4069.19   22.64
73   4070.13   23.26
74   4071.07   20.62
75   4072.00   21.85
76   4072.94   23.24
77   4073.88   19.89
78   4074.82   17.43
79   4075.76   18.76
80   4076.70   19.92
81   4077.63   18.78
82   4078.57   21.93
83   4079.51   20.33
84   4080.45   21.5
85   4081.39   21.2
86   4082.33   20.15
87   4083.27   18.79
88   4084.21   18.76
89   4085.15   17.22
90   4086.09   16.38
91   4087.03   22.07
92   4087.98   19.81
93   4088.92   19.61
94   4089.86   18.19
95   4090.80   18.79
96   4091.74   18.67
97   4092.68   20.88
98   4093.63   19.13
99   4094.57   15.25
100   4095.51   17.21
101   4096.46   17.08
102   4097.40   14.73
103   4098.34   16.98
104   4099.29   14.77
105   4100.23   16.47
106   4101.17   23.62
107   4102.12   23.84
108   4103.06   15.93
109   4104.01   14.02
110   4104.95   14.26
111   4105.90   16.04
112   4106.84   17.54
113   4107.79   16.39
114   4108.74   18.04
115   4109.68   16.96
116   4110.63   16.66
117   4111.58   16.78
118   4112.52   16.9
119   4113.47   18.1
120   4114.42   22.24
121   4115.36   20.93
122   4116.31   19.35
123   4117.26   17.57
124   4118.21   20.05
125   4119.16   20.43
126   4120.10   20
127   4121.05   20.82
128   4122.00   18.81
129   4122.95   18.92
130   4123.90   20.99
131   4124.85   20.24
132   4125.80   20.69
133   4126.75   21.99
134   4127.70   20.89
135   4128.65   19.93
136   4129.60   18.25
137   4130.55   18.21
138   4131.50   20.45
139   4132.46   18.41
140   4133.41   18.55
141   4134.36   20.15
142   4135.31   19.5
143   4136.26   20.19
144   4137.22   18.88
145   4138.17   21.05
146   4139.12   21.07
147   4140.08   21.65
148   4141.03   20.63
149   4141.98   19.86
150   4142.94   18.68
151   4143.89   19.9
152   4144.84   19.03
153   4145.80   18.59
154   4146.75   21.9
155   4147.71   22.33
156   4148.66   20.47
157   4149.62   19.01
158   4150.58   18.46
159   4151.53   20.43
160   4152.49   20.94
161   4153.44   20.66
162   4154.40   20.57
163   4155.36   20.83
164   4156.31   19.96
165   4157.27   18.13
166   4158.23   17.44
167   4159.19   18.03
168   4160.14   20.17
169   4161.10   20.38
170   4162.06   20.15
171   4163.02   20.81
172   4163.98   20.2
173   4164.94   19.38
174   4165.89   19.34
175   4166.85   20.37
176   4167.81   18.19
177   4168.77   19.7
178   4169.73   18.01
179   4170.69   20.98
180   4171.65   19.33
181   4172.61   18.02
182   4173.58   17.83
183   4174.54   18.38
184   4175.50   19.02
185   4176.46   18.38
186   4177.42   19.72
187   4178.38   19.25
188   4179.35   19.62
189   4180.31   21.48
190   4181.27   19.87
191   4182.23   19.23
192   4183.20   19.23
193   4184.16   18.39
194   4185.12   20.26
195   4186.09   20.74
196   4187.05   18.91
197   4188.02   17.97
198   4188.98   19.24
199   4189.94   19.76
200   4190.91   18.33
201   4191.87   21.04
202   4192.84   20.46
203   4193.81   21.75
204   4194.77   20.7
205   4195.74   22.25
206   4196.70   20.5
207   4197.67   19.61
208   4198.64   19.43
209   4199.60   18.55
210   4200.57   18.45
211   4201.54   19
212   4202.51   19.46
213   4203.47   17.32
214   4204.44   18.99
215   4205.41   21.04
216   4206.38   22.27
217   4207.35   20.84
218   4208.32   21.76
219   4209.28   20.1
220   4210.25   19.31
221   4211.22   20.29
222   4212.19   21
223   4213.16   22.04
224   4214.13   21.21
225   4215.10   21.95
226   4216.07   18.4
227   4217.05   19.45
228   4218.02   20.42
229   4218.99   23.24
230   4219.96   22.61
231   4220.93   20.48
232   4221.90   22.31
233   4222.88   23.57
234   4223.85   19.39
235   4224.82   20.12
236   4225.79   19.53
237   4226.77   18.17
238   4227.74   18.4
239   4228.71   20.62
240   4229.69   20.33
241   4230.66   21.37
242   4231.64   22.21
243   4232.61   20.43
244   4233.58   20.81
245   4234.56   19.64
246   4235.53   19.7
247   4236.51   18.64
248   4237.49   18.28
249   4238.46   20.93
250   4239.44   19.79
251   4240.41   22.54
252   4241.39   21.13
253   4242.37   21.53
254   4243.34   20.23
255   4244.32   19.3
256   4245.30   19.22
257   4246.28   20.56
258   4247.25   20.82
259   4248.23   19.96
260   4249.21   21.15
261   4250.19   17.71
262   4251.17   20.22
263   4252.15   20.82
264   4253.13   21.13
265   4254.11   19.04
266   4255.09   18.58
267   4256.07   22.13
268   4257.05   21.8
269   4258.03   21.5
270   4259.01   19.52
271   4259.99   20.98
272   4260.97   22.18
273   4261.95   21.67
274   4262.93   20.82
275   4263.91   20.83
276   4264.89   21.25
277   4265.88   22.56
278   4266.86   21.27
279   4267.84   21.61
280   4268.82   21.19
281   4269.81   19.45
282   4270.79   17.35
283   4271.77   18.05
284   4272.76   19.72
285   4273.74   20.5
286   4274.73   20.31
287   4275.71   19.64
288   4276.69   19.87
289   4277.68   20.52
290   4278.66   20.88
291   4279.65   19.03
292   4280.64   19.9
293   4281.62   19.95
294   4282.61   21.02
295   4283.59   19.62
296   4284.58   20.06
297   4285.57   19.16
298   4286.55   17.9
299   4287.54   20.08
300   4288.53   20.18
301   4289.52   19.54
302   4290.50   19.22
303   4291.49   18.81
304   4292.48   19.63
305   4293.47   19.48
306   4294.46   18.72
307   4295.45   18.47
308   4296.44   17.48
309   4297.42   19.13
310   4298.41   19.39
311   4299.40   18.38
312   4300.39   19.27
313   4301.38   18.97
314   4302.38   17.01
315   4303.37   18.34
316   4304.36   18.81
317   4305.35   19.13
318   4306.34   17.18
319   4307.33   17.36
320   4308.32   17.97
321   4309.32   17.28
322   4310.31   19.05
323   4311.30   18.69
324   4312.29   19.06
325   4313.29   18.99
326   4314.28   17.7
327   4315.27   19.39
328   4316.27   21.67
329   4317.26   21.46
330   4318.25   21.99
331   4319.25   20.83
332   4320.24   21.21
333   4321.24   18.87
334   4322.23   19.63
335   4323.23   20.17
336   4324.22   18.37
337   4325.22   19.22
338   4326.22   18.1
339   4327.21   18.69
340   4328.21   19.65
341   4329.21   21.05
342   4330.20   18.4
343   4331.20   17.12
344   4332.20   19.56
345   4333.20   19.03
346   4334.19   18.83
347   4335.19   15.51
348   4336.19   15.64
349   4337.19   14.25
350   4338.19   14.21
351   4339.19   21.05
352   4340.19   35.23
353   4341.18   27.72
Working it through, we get 3.7 AA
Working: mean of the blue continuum 20.6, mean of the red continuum 20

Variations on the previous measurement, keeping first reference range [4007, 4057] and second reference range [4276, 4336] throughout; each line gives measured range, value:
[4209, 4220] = -0.56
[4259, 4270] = -1.02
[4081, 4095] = 1.10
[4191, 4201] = -0.16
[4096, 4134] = 3.44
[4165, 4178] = 0.66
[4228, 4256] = -0.96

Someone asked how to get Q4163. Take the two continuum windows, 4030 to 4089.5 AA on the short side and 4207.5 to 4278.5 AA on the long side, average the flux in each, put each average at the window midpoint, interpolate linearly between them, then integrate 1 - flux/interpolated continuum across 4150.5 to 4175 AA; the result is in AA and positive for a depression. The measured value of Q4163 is 1.13 AA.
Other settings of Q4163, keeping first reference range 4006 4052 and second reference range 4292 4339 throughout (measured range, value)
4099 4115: 2.2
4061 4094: 1.2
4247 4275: -2.0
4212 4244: -2.0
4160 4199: 0.3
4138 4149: -0.2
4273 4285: -0.7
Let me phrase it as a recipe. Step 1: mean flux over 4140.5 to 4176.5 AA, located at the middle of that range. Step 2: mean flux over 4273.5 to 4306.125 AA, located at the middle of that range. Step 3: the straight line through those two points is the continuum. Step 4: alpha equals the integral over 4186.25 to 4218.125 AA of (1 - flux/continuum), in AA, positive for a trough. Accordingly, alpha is -0.9 AA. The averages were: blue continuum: 19.6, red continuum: 19.3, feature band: 20.1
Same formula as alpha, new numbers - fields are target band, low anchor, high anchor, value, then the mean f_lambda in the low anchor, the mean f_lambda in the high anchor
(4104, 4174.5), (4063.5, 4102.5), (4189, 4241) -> 1.6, 19.4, 20.3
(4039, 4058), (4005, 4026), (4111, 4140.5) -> -0.4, 21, 19.7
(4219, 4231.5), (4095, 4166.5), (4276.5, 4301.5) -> -0.9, 19.2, 19.4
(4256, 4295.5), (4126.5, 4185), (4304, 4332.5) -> -1.7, 19.7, 19.2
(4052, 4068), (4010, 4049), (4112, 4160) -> 0.6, 21.1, 19.8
